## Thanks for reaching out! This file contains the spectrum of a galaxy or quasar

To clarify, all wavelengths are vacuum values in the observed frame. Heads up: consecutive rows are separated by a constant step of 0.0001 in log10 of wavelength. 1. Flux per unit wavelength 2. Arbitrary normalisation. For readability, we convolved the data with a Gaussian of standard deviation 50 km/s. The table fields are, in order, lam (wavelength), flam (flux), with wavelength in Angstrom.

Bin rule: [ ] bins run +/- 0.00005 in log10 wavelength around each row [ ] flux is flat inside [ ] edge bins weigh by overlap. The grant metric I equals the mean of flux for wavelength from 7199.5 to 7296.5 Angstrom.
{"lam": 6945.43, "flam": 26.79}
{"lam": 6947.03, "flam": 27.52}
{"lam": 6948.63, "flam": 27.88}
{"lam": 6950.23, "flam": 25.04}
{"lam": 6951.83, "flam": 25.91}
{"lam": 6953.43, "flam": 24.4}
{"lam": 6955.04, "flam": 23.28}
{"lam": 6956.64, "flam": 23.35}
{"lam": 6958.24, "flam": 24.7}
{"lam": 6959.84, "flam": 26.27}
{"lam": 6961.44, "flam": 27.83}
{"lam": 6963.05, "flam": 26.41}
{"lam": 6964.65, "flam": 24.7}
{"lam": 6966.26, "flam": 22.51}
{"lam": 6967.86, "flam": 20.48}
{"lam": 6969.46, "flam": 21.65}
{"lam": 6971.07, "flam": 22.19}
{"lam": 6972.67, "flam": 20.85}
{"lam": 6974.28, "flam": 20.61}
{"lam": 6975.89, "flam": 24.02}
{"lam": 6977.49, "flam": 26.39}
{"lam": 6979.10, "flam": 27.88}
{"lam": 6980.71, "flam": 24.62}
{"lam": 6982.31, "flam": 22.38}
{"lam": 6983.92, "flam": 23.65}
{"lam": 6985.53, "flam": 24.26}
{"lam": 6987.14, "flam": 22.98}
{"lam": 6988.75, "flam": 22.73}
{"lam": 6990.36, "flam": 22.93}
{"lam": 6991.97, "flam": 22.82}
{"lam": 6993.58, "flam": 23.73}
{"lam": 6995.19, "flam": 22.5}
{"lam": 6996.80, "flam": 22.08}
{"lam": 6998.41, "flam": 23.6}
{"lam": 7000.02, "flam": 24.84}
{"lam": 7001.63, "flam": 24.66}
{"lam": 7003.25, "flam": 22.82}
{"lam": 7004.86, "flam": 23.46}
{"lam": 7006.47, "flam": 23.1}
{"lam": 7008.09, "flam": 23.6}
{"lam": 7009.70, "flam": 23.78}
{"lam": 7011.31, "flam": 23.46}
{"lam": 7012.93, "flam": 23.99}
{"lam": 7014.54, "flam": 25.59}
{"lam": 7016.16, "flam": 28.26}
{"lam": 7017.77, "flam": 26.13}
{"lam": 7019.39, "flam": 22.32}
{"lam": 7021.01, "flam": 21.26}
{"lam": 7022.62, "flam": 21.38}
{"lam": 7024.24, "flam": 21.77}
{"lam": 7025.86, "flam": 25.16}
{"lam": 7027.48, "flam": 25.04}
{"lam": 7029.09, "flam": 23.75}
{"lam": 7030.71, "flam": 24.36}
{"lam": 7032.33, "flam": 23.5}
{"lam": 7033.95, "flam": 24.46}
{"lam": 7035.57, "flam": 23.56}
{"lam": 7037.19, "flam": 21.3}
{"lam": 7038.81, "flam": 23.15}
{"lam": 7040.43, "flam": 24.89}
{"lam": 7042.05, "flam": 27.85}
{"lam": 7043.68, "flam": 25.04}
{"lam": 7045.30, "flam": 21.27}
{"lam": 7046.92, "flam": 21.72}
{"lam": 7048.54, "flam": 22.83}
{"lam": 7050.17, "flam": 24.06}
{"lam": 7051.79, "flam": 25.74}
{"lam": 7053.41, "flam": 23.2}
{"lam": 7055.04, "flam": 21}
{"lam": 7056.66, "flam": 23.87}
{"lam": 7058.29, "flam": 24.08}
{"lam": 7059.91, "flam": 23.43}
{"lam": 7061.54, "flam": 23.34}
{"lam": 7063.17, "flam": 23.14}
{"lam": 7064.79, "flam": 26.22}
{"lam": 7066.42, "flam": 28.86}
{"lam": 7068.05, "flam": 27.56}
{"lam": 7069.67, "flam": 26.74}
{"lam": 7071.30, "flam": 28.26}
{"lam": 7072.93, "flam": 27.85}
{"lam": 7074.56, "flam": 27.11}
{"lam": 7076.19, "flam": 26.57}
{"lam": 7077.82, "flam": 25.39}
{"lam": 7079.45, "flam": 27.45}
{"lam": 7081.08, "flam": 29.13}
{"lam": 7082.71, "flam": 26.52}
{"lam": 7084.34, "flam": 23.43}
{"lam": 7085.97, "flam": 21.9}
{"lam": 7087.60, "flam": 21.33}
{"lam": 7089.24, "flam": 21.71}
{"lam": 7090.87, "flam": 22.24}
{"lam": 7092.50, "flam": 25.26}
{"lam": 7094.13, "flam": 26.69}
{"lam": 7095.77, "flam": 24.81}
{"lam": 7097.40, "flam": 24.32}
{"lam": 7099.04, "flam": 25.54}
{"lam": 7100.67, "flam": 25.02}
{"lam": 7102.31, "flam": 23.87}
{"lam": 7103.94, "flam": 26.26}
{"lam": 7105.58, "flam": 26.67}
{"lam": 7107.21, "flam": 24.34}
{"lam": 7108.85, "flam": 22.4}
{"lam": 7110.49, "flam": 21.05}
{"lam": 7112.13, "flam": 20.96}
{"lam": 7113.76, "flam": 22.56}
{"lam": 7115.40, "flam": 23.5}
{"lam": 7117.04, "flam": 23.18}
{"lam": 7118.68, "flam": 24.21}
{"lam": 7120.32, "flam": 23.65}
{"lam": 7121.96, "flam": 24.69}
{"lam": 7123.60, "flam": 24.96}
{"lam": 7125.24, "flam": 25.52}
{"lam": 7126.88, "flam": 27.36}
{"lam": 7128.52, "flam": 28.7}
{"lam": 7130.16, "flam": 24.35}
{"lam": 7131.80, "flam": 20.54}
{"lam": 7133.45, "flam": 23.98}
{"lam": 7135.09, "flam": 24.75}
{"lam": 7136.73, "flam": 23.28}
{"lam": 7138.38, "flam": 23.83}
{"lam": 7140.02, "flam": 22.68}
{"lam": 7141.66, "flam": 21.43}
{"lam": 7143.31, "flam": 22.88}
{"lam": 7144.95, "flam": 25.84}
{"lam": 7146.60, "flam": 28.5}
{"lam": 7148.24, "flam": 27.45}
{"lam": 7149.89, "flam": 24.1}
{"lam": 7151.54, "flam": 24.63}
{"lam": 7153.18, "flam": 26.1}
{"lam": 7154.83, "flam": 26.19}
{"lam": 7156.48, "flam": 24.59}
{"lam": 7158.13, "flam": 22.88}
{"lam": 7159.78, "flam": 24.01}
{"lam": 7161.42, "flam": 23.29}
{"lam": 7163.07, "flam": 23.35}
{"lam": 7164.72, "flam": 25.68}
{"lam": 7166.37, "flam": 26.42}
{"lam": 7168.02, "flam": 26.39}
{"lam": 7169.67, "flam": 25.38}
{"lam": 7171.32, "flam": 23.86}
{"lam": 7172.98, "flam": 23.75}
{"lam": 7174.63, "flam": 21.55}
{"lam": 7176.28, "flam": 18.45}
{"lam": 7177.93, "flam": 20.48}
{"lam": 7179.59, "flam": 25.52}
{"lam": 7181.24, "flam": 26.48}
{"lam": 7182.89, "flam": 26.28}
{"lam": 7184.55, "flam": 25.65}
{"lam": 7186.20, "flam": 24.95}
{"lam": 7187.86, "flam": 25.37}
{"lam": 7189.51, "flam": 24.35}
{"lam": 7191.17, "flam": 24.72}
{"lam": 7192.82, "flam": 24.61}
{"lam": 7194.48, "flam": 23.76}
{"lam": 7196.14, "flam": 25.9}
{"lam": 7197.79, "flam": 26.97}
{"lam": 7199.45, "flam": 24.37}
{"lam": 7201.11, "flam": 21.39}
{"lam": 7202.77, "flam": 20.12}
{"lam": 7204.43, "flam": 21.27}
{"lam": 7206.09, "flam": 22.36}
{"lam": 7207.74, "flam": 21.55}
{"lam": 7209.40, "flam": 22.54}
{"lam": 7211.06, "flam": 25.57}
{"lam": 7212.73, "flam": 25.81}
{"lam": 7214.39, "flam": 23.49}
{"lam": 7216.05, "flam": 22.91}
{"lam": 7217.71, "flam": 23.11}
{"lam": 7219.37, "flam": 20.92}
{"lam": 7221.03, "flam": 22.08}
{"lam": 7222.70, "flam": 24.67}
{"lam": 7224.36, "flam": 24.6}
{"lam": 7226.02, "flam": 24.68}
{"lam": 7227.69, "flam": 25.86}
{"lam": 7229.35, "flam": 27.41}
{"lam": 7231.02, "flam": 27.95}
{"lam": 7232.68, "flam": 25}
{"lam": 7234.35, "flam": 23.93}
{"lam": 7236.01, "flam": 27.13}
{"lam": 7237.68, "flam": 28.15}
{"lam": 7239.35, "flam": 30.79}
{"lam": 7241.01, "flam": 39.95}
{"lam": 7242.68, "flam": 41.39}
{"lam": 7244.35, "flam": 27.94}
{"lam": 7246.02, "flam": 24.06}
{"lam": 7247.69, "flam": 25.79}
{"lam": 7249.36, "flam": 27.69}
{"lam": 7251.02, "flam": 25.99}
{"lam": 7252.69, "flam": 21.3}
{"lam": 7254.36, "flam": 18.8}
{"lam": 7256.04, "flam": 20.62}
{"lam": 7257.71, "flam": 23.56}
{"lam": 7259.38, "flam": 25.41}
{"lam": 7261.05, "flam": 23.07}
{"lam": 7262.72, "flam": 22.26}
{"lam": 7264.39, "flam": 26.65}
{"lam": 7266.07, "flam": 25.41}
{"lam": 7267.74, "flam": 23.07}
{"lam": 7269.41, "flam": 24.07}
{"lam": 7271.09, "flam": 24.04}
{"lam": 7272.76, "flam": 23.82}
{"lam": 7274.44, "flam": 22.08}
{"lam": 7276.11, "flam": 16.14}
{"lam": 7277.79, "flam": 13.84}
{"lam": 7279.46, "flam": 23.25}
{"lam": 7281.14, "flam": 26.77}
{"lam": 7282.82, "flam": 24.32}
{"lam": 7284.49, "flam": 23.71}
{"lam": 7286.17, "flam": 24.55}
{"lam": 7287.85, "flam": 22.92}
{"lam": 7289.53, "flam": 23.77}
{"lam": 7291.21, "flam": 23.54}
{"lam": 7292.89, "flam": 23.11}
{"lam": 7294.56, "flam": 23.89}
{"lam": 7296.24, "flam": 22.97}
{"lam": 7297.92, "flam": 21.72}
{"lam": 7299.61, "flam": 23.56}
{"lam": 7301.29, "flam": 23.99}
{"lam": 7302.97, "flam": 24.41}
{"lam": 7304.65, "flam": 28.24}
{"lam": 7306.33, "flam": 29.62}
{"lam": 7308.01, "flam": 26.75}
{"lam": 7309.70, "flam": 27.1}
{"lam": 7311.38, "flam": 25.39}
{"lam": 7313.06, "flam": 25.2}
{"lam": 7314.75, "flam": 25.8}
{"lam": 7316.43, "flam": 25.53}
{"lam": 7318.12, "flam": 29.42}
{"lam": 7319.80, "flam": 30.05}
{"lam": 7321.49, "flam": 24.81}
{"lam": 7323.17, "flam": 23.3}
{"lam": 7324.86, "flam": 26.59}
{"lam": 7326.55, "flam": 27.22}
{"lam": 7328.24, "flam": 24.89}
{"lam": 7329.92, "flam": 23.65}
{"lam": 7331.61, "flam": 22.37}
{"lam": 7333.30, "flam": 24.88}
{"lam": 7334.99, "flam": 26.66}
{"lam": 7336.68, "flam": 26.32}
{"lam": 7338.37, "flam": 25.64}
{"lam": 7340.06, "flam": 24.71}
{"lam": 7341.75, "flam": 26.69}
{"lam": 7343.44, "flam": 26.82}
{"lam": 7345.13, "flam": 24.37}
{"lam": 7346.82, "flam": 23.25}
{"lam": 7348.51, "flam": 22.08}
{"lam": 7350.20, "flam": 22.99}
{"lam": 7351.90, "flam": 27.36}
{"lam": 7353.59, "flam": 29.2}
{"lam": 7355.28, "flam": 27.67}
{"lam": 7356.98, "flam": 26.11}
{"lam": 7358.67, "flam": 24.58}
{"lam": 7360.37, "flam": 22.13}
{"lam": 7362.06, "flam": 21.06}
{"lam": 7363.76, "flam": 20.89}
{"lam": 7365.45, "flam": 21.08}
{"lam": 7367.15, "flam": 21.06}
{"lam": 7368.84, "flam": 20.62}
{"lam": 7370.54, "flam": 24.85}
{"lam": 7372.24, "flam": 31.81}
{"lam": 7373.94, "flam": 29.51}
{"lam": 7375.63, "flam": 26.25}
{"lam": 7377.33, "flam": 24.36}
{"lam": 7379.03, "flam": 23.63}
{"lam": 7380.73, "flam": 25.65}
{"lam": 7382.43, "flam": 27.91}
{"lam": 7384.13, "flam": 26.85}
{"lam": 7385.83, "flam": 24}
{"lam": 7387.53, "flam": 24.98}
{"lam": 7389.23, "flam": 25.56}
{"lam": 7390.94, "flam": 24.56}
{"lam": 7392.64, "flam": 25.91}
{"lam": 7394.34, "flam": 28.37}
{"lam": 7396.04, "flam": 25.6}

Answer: 24.4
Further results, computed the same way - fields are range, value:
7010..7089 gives 24.5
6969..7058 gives 23.6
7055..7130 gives 24.9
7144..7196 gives 24.7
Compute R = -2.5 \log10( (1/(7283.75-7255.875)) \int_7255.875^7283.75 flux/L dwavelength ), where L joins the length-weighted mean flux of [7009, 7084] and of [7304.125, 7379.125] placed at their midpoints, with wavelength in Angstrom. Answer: 0.10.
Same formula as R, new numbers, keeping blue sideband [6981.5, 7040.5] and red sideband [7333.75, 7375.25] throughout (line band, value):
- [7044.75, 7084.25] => -0.063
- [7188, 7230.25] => 0.023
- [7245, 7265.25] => 0.033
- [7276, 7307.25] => 0.050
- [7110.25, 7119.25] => 0.063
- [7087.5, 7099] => -0.005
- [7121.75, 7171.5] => -0.030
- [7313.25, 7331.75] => -0.047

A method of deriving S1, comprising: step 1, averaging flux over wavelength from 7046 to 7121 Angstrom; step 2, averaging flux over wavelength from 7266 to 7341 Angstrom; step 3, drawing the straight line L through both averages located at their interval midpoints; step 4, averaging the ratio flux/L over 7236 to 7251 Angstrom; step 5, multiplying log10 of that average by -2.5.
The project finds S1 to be -0.23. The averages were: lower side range 24.5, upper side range 24.5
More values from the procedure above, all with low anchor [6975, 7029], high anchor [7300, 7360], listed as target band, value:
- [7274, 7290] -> 0.16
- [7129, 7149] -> 0.02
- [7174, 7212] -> 0.06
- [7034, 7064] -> 0.03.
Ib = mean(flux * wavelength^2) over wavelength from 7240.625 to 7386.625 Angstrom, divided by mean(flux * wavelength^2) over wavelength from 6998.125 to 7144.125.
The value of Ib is 1.10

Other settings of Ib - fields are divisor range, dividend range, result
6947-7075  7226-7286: 1.11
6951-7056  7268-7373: 1.13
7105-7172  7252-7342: 1.04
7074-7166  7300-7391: 1.10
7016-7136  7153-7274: 1.05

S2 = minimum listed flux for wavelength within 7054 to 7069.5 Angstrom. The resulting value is 21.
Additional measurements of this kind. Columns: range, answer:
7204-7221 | 20.92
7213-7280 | 13.84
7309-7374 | 20.62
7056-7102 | 21.33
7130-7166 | 20.54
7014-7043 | 21.26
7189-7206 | 20.12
